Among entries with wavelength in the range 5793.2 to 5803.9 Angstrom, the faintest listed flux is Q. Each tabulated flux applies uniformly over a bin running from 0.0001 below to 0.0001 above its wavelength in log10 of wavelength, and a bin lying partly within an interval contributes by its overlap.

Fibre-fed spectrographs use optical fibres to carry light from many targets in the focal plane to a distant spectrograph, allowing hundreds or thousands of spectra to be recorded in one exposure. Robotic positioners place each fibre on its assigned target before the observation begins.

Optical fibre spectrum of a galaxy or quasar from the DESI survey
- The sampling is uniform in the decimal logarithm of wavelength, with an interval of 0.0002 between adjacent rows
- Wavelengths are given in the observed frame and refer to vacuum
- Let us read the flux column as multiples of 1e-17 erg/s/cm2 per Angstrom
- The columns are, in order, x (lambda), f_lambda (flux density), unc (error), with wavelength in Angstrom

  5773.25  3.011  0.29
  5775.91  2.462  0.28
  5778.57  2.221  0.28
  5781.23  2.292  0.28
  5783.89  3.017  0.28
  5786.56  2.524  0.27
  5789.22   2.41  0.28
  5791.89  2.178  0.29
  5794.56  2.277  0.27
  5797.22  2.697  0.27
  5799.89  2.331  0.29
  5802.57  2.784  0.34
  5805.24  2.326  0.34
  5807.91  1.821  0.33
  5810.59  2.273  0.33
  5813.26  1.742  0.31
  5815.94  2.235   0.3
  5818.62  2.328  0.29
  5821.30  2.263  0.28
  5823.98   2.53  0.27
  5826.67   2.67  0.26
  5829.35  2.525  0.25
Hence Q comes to 2.277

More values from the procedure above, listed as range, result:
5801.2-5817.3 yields 1.742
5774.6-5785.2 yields 2.221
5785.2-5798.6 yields 2.178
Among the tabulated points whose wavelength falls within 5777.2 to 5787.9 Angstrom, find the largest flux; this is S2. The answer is 3.017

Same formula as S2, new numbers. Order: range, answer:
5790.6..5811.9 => 2.784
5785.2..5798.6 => 2.697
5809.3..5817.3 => 2.273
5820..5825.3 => 2.53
